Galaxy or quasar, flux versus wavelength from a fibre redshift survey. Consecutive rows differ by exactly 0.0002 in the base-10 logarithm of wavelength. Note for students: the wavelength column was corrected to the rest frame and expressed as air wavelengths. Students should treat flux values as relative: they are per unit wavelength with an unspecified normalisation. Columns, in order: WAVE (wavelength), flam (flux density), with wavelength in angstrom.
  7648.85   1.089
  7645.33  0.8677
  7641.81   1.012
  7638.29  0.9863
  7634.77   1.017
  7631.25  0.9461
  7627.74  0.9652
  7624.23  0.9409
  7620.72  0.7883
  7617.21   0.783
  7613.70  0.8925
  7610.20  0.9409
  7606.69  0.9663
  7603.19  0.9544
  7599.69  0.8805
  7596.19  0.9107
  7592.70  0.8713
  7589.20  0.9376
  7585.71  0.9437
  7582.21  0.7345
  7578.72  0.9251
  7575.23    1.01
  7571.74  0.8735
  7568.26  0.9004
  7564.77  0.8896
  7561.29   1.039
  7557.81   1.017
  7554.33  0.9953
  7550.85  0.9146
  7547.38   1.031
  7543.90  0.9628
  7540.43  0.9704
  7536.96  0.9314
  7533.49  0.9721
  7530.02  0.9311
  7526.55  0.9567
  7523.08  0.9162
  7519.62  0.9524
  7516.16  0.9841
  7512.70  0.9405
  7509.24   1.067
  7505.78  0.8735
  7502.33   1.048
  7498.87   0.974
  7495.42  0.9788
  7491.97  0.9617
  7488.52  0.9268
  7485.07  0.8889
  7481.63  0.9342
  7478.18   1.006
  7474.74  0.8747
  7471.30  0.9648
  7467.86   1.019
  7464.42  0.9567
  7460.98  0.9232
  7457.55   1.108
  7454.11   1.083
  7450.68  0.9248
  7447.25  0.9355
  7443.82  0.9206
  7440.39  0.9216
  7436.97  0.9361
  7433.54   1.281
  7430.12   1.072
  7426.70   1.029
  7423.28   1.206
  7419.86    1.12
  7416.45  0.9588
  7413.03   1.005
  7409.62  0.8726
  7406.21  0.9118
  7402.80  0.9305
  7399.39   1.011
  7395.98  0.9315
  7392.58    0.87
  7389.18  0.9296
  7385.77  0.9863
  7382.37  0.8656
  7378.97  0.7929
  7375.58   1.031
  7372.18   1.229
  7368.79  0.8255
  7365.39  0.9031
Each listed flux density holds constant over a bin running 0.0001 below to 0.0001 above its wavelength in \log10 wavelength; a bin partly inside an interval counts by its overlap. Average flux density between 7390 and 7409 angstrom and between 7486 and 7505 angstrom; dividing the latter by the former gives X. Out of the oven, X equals 1.04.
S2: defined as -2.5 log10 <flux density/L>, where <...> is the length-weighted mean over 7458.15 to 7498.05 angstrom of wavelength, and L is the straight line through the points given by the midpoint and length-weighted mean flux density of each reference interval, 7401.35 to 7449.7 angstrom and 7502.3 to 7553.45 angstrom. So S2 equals 0.03 mag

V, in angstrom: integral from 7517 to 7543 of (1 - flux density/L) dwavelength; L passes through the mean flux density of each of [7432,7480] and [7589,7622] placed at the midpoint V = -0.23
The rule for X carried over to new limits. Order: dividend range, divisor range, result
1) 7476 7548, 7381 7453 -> 0.98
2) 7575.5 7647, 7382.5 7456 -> 0.92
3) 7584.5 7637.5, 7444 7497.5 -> 0.95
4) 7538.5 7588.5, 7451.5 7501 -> 0.97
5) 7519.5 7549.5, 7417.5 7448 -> 0.91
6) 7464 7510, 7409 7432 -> 0.92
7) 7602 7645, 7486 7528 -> 0.97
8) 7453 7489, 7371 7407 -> 1.02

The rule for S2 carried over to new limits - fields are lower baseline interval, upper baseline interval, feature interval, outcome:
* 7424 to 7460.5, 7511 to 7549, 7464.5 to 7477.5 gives 0.05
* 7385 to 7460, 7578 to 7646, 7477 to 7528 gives 0.00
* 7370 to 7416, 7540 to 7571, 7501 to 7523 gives -0.01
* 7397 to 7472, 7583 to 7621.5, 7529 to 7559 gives -0.04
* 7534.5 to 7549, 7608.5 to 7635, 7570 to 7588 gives 0.05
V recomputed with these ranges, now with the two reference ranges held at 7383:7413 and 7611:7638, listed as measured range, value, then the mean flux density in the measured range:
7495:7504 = -0.79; 1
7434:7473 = -2.32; 0.982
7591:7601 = 0.28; 0.888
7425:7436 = -2.19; 1.11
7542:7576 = -1.68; 0.962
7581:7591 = 0.38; 0.879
